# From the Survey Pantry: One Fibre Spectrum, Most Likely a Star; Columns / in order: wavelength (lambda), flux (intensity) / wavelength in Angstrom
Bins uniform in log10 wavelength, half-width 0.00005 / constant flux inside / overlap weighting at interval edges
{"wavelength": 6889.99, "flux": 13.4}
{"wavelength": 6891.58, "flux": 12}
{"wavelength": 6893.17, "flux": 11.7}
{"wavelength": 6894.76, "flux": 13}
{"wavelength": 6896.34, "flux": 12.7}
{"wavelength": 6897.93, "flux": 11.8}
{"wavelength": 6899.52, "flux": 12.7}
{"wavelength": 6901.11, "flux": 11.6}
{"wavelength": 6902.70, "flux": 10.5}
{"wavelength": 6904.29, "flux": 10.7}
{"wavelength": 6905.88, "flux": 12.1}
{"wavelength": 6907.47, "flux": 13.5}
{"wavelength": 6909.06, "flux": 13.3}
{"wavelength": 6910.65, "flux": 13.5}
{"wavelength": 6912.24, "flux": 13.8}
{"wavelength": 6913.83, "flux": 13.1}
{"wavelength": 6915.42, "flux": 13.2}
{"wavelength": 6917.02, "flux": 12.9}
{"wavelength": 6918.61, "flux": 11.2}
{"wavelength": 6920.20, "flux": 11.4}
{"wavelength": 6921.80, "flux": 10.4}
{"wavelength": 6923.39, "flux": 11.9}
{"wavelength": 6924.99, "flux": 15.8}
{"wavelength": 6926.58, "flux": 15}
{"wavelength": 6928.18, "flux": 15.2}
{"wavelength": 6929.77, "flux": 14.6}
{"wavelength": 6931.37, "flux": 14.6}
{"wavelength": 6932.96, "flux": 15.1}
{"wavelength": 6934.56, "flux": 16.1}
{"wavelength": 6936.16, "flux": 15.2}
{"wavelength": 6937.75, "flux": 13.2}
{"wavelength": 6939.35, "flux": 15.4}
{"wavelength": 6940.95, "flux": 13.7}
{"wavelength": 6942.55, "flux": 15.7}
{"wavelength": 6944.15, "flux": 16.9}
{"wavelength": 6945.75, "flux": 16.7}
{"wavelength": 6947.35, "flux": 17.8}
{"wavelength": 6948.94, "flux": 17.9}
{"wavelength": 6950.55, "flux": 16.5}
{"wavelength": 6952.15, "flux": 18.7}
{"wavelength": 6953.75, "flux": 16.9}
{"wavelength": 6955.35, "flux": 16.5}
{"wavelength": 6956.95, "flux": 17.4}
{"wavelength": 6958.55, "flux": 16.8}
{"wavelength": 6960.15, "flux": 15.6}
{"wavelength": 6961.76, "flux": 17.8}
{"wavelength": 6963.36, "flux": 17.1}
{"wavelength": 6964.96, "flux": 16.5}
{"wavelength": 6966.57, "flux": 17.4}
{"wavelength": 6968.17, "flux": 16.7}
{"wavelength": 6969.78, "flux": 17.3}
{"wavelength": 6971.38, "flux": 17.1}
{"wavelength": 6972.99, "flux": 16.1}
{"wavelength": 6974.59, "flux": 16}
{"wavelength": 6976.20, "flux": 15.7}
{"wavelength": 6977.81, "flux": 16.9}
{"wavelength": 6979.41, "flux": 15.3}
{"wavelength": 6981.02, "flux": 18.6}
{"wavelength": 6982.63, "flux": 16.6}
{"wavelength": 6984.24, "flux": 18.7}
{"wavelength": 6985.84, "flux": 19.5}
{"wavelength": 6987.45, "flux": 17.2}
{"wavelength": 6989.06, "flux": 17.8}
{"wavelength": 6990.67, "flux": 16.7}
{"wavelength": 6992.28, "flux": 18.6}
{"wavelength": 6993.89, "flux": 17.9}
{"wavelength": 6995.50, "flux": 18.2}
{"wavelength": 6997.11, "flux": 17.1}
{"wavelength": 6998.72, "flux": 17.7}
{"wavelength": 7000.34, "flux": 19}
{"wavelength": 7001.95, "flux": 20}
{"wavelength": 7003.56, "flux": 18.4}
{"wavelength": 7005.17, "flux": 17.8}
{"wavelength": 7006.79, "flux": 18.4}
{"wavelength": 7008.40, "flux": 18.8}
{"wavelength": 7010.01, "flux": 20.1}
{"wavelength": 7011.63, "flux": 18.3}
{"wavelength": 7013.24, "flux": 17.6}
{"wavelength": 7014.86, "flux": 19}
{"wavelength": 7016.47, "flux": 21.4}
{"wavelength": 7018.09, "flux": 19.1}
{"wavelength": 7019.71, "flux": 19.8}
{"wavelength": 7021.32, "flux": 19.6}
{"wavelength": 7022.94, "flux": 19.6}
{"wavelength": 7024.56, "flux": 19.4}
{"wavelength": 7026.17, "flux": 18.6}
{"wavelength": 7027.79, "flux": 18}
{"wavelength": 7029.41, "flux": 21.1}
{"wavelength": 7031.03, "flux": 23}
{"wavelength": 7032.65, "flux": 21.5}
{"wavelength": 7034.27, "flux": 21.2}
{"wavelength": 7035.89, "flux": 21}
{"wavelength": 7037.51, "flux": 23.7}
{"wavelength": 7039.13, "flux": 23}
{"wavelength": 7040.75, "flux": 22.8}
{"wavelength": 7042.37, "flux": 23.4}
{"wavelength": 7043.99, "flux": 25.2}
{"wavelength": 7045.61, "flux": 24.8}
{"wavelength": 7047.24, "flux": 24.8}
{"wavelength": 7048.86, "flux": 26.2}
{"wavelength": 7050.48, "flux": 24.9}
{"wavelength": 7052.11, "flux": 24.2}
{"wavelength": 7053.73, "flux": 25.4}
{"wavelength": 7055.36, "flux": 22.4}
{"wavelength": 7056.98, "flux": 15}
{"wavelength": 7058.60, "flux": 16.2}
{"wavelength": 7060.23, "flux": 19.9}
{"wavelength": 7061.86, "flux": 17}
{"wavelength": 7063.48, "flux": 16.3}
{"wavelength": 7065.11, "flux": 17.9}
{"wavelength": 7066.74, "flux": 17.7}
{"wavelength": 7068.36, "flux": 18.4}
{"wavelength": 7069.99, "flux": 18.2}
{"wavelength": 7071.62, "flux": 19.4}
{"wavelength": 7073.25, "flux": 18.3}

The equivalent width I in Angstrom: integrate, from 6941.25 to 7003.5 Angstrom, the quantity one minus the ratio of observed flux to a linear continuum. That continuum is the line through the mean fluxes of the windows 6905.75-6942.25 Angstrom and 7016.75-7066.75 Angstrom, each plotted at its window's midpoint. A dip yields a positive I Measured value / -2.1 Angstrom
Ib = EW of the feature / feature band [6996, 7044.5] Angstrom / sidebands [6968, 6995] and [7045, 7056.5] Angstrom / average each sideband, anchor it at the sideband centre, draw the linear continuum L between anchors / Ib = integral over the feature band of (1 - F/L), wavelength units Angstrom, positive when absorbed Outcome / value 2.7 Angstrom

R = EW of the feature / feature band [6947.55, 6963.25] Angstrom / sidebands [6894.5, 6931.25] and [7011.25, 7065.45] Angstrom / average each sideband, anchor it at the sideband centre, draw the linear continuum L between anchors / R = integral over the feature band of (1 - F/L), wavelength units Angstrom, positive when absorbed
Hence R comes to -1.6 Angstrom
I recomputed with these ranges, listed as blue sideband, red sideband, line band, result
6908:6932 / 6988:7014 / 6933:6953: -1.86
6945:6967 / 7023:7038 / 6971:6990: 1.22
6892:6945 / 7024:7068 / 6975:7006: 0.14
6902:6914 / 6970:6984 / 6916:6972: -3.15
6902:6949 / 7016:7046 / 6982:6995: 0.33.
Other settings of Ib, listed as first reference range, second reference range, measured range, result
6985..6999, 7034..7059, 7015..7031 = 0.7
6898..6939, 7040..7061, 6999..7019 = 0.8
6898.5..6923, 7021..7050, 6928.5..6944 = -0.7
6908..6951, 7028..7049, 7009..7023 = 1.2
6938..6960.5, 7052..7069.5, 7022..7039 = -2.3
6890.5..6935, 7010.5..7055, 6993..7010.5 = 0.9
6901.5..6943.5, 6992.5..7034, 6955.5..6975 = -0.8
